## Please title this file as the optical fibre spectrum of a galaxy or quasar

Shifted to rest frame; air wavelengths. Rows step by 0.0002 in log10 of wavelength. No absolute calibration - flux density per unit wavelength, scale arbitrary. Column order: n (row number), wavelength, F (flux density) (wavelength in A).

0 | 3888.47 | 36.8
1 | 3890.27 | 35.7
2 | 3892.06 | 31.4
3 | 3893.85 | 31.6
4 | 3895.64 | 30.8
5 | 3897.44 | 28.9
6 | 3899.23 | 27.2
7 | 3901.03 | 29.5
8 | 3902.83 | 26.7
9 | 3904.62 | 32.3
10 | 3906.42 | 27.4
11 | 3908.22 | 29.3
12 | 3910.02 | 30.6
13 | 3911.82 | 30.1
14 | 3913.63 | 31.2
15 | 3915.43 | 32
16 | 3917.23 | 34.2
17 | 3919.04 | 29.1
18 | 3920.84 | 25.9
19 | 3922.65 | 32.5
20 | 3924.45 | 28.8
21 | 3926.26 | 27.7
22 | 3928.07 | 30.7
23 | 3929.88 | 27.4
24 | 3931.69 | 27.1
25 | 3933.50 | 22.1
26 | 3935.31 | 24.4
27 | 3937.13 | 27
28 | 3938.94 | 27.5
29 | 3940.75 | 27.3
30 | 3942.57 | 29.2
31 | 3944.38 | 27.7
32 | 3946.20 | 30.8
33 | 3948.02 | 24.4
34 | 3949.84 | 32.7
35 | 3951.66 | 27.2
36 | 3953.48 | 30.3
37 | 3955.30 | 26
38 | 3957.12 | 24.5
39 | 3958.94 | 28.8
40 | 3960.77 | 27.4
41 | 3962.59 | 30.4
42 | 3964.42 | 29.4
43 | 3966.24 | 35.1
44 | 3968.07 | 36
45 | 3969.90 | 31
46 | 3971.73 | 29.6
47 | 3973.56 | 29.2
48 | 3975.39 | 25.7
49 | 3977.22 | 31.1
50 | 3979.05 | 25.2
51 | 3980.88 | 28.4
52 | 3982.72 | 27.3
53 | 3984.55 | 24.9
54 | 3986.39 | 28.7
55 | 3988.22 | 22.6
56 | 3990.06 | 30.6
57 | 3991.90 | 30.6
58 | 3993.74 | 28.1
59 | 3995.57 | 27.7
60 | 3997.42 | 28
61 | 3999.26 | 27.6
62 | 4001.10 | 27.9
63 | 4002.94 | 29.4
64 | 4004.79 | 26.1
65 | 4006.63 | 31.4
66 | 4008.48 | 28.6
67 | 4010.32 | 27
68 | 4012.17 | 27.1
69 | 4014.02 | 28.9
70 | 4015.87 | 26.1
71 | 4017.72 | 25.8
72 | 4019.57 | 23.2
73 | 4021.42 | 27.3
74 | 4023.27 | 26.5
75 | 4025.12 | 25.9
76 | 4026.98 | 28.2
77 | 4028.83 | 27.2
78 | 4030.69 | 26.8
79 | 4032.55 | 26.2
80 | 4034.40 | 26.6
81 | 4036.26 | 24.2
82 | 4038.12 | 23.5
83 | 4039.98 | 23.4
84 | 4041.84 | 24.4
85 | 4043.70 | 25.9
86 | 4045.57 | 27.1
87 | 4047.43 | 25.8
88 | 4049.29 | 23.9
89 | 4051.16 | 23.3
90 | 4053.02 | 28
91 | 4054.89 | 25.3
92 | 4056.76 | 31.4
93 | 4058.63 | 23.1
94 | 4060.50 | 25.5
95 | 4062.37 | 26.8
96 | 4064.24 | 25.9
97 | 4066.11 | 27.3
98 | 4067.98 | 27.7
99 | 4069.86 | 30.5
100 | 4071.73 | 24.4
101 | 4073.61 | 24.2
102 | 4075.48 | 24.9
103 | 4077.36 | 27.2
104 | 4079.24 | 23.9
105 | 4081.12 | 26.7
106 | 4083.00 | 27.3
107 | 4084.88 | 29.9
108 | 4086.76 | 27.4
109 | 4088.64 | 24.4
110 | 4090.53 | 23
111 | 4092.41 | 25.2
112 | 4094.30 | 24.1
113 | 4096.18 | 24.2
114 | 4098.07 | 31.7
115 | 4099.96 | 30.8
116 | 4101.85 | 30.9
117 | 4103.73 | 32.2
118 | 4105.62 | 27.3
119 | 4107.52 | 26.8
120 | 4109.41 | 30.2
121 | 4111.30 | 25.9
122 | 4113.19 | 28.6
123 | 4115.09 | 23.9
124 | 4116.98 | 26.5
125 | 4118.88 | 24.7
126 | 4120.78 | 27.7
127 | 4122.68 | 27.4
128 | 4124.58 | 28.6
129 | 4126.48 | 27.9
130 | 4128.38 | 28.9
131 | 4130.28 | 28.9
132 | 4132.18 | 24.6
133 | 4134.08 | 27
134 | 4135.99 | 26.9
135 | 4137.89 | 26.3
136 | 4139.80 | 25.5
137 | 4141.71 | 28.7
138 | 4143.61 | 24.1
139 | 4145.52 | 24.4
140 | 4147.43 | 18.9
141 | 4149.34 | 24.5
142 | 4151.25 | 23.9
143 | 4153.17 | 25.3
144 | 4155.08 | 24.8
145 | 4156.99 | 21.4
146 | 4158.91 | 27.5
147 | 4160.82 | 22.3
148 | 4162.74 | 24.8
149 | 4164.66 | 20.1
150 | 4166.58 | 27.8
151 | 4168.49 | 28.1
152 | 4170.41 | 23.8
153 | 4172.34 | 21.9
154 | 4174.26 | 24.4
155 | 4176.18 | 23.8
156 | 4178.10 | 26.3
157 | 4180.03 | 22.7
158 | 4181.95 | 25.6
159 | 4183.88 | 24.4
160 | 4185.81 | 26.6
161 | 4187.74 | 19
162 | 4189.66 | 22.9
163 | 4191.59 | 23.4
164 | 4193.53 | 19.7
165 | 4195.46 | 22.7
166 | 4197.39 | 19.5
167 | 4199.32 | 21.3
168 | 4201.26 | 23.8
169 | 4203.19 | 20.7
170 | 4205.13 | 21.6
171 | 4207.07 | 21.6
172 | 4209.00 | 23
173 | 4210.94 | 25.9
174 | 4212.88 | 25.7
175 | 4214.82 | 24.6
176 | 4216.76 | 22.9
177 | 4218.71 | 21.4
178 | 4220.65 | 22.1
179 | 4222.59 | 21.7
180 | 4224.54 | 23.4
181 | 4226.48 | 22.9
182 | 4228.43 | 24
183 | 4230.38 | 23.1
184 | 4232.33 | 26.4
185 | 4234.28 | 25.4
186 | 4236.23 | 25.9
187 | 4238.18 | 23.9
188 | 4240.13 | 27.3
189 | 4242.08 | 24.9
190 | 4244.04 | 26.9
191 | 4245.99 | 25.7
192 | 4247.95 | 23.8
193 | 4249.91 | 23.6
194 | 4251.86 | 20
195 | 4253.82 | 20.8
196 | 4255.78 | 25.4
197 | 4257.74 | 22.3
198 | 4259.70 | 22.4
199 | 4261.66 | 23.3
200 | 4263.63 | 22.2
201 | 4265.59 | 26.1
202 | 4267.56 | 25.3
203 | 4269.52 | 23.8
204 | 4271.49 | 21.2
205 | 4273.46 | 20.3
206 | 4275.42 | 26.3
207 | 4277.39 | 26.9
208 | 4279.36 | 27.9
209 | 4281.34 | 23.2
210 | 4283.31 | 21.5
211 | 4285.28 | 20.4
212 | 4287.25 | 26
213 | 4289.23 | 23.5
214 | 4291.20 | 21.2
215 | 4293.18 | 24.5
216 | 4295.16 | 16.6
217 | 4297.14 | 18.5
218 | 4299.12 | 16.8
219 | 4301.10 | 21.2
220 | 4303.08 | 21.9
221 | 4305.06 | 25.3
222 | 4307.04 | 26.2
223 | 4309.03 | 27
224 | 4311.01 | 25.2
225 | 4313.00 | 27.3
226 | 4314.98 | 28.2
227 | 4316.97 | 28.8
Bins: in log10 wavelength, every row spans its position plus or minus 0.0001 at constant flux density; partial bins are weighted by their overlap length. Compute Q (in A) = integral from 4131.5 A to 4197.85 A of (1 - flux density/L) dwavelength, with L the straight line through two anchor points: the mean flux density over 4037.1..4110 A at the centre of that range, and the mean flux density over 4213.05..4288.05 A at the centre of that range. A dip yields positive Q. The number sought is 2.7 A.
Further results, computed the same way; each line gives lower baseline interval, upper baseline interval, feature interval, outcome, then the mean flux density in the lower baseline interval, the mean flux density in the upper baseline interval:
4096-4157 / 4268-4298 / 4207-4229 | 1.0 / 26.8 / 22.8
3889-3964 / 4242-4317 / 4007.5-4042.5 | 1.6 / 29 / 23.6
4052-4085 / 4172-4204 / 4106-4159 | -3.1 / 26.6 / 22.9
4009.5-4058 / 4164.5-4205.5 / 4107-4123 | -1.5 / 26.1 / 23.3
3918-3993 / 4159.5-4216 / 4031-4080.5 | 0.8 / 28.4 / 23.4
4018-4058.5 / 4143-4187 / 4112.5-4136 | -2.2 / 25.9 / 24.2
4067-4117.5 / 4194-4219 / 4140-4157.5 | 0.5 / 27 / 22.6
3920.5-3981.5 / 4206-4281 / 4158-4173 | 0.3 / 28.5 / 23.9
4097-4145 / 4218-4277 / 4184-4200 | 2.2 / 27.6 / 23.8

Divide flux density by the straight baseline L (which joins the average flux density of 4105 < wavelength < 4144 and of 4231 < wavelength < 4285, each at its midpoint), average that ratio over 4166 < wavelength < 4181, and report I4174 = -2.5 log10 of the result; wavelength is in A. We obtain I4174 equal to 0.05 mag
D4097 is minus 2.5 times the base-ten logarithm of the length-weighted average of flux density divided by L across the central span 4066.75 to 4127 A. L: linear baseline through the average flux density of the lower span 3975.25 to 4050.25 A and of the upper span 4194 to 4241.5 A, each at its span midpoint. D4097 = -0.068 mag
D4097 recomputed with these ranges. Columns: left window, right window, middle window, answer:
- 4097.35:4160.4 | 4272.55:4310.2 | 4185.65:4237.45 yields 0.08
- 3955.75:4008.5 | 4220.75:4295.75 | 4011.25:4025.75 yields 0.06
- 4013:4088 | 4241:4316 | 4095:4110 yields -0.14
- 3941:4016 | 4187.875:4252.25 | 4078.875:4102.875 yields -0.04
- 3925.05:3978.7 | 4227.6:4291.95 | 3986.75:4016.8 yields -0.01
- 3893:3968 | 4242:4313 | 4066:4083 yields 0.01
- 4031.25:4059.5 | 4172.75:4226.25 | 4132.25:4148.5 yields -0.05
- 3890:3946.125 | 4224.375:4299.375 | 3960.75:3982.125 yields -0.06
